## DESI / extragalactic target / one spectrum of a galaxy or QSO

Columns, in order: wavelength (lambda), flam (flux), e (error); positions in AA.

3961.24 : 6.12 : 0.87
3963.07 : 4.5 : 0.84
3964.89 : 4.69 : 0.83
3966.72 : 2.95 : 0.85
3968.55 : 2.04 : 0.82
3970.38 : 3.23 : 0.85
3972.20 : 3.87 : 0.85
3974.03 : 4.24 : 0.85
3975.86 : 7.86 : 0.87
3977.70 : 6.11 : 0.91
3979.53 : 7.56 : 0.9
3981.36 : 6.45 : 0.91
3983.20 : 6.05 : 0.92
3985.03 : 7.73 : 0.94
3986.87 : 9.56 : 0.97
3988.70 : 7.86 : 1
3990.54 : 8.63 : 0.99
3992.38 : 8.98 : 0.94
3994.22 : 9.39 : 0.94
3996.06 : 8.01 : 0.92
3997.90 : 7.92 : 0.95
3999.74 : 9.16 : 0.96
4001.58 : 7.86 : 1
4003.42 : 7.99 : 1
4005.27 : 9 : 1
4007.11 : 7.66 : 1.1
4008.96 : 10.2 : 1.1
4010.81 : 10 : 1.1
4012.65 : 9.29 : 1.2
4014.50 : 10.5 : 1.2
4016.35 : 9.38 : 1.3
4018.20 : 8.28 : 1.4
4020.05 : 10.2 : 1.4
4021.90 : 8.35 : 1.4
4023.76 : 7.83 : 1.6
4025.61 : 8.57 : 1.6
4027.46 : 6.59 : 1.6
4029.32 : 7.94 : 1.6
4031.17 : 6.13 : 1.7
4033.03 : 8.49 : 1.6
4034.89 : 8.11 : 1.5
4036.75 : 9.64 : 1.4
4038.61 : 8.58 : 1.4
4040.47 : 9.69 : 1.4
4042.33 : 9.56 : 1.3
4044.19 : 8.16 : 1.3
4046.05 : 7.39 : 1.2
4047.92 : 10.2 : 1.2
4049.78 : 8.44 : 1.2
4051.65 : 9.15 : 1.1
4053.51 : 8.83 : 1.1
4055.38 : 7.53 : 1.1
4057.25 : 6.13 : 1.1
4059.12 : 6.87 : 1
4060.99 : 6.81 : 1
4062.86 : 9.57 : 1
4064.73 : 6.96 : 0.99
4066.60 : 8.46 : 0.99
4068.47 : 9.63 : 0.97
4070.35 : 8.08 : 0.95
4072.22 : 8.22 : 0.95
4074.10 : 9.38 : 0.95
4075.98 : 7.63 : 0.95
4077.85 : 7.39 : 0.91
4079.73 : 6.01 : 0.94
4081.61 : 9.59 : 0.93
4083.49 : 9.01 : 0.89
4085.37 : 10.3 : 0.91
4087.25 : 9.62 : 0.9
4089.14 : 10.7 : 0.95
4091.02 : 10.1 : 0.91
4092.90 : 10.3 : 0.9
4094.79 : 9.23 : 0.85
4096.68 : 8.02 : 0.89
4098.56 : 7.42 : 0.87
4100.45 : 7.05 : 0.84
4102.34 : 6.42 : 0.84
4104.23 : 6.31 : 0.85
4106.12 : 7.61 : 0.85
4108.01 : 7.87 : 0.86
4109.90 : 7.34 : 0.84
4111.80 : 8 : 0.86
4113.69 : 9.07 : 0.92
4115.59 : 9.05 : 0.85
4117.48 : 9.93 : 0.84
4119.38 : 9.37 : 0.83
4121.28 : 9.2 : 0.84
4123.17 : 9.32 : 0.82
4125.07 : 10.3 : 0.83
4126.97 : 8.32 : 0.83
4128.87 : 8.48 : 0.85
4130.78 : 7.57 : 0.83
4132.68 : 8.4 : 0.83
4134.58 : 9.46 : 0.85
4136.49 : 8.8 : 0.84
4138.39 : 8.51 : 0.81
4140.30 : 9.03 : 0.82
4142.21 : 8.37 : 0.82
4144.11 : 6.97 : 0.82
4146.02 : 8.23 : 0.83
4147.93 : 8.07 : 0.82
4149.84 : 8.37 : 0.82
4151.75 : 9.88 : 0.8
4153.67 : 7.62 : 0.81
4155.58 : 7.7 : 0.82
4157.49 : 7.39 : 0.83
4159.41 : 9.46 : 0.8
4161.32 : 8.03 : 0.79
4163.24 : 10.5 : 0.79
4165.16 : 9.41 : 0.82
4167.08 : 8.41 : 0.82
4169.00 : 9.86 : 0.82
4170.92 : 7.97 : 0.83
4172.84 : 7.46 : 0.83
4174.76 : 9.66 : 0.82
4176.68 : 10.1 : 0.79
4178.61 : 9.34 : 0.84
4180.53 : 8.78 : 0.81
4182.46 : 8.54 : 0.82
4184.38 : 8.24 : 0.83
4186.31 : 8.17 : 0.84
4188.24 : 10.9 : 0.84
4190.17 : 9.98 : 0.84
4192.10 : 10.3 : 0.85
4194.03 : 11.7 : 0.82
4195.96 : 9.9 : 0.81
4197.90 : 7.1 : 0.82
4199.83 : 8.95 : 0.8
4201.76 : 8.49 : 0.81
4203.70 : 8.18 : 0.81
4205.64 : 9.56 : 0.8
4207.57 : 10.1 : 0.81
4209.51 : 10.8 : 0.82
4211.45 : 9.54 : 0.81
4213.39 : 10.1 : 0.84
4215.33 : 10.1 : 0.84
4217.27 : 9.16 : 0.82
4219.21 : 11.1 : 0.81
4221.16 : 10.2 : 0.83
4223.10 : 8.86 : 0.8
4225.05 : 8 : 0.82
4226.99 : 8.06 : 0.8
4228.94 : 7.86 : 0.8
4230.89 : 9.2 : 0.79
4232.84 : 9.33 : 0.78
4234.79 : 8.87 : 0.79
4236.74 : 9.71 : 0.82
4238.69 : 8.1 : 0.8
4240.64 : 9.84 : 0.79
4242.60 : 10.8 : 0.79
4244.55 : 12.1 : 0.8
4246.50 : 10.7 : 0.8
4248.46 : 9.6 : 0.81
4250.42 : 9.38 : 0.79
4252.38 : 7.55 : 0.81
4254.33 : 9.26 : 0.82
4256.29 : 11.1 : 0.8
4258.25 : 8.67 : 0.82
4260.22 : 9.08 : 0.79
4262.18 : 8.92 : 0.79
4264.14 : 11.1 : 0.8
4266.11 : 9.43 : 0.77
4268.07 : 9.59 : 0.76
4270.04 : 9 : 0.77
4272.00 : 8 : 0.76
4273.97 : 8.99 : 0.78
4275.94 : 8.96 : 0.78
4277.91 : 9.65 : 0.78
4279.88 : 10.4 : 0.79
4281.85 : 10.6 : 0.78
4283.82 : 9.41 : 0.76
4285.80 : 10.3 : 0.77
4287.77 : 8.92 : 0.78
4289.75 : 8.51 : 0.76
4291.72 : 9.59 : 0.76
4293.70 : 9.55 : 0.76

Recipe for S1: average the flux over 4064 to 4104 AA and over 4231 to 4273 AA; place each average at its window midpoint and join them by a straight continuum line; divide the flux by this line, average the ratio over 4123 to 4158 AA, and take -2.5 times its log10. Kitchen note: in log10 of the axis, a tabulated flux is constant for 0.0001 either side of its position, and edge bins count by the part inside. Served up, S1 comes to 0.05 mag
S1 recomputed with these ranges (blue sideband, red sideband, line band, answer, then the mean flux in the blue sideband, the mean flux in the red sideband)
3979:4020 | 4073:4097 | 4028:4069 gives 0.07 mag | 8.57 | 9.04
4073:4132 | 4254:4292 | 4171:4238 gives -0.02 mag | 8.58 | 9.47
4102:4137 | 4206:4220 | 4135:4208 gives 0.06 mag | 8.5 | 10.1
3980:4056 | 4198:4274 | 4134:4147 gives 0.07 mag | 8.52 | 9.4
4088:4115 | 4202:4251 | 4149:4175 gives 0.03 mag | 8.26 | 9.55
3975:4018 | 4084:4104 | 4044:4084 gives 0.07 mag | 8.4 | 8.82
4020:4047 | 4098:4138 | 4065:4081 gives 0.03 mag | 8.29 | 8.36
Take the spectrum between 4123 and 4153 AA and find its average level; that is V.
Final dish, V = 8.6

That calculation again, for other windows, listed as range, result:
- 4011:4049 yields 8.67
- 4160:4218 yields 9.31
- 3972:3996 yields 7.38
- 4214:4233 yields 9.2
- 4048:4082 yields 8.07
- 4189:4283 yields 9.5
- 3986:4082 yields 8.45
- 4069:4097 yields 8.93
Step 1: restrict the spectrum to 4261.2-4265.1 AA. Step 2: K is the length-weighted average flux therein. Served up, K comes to 10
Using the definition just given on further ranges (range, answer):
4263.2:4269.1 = 10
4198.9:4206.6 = 8.79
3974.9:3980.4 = 7.14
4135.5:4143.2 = 8.67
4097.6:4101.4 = 7.25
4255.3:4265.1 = 9.77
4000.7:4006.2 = 8.29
